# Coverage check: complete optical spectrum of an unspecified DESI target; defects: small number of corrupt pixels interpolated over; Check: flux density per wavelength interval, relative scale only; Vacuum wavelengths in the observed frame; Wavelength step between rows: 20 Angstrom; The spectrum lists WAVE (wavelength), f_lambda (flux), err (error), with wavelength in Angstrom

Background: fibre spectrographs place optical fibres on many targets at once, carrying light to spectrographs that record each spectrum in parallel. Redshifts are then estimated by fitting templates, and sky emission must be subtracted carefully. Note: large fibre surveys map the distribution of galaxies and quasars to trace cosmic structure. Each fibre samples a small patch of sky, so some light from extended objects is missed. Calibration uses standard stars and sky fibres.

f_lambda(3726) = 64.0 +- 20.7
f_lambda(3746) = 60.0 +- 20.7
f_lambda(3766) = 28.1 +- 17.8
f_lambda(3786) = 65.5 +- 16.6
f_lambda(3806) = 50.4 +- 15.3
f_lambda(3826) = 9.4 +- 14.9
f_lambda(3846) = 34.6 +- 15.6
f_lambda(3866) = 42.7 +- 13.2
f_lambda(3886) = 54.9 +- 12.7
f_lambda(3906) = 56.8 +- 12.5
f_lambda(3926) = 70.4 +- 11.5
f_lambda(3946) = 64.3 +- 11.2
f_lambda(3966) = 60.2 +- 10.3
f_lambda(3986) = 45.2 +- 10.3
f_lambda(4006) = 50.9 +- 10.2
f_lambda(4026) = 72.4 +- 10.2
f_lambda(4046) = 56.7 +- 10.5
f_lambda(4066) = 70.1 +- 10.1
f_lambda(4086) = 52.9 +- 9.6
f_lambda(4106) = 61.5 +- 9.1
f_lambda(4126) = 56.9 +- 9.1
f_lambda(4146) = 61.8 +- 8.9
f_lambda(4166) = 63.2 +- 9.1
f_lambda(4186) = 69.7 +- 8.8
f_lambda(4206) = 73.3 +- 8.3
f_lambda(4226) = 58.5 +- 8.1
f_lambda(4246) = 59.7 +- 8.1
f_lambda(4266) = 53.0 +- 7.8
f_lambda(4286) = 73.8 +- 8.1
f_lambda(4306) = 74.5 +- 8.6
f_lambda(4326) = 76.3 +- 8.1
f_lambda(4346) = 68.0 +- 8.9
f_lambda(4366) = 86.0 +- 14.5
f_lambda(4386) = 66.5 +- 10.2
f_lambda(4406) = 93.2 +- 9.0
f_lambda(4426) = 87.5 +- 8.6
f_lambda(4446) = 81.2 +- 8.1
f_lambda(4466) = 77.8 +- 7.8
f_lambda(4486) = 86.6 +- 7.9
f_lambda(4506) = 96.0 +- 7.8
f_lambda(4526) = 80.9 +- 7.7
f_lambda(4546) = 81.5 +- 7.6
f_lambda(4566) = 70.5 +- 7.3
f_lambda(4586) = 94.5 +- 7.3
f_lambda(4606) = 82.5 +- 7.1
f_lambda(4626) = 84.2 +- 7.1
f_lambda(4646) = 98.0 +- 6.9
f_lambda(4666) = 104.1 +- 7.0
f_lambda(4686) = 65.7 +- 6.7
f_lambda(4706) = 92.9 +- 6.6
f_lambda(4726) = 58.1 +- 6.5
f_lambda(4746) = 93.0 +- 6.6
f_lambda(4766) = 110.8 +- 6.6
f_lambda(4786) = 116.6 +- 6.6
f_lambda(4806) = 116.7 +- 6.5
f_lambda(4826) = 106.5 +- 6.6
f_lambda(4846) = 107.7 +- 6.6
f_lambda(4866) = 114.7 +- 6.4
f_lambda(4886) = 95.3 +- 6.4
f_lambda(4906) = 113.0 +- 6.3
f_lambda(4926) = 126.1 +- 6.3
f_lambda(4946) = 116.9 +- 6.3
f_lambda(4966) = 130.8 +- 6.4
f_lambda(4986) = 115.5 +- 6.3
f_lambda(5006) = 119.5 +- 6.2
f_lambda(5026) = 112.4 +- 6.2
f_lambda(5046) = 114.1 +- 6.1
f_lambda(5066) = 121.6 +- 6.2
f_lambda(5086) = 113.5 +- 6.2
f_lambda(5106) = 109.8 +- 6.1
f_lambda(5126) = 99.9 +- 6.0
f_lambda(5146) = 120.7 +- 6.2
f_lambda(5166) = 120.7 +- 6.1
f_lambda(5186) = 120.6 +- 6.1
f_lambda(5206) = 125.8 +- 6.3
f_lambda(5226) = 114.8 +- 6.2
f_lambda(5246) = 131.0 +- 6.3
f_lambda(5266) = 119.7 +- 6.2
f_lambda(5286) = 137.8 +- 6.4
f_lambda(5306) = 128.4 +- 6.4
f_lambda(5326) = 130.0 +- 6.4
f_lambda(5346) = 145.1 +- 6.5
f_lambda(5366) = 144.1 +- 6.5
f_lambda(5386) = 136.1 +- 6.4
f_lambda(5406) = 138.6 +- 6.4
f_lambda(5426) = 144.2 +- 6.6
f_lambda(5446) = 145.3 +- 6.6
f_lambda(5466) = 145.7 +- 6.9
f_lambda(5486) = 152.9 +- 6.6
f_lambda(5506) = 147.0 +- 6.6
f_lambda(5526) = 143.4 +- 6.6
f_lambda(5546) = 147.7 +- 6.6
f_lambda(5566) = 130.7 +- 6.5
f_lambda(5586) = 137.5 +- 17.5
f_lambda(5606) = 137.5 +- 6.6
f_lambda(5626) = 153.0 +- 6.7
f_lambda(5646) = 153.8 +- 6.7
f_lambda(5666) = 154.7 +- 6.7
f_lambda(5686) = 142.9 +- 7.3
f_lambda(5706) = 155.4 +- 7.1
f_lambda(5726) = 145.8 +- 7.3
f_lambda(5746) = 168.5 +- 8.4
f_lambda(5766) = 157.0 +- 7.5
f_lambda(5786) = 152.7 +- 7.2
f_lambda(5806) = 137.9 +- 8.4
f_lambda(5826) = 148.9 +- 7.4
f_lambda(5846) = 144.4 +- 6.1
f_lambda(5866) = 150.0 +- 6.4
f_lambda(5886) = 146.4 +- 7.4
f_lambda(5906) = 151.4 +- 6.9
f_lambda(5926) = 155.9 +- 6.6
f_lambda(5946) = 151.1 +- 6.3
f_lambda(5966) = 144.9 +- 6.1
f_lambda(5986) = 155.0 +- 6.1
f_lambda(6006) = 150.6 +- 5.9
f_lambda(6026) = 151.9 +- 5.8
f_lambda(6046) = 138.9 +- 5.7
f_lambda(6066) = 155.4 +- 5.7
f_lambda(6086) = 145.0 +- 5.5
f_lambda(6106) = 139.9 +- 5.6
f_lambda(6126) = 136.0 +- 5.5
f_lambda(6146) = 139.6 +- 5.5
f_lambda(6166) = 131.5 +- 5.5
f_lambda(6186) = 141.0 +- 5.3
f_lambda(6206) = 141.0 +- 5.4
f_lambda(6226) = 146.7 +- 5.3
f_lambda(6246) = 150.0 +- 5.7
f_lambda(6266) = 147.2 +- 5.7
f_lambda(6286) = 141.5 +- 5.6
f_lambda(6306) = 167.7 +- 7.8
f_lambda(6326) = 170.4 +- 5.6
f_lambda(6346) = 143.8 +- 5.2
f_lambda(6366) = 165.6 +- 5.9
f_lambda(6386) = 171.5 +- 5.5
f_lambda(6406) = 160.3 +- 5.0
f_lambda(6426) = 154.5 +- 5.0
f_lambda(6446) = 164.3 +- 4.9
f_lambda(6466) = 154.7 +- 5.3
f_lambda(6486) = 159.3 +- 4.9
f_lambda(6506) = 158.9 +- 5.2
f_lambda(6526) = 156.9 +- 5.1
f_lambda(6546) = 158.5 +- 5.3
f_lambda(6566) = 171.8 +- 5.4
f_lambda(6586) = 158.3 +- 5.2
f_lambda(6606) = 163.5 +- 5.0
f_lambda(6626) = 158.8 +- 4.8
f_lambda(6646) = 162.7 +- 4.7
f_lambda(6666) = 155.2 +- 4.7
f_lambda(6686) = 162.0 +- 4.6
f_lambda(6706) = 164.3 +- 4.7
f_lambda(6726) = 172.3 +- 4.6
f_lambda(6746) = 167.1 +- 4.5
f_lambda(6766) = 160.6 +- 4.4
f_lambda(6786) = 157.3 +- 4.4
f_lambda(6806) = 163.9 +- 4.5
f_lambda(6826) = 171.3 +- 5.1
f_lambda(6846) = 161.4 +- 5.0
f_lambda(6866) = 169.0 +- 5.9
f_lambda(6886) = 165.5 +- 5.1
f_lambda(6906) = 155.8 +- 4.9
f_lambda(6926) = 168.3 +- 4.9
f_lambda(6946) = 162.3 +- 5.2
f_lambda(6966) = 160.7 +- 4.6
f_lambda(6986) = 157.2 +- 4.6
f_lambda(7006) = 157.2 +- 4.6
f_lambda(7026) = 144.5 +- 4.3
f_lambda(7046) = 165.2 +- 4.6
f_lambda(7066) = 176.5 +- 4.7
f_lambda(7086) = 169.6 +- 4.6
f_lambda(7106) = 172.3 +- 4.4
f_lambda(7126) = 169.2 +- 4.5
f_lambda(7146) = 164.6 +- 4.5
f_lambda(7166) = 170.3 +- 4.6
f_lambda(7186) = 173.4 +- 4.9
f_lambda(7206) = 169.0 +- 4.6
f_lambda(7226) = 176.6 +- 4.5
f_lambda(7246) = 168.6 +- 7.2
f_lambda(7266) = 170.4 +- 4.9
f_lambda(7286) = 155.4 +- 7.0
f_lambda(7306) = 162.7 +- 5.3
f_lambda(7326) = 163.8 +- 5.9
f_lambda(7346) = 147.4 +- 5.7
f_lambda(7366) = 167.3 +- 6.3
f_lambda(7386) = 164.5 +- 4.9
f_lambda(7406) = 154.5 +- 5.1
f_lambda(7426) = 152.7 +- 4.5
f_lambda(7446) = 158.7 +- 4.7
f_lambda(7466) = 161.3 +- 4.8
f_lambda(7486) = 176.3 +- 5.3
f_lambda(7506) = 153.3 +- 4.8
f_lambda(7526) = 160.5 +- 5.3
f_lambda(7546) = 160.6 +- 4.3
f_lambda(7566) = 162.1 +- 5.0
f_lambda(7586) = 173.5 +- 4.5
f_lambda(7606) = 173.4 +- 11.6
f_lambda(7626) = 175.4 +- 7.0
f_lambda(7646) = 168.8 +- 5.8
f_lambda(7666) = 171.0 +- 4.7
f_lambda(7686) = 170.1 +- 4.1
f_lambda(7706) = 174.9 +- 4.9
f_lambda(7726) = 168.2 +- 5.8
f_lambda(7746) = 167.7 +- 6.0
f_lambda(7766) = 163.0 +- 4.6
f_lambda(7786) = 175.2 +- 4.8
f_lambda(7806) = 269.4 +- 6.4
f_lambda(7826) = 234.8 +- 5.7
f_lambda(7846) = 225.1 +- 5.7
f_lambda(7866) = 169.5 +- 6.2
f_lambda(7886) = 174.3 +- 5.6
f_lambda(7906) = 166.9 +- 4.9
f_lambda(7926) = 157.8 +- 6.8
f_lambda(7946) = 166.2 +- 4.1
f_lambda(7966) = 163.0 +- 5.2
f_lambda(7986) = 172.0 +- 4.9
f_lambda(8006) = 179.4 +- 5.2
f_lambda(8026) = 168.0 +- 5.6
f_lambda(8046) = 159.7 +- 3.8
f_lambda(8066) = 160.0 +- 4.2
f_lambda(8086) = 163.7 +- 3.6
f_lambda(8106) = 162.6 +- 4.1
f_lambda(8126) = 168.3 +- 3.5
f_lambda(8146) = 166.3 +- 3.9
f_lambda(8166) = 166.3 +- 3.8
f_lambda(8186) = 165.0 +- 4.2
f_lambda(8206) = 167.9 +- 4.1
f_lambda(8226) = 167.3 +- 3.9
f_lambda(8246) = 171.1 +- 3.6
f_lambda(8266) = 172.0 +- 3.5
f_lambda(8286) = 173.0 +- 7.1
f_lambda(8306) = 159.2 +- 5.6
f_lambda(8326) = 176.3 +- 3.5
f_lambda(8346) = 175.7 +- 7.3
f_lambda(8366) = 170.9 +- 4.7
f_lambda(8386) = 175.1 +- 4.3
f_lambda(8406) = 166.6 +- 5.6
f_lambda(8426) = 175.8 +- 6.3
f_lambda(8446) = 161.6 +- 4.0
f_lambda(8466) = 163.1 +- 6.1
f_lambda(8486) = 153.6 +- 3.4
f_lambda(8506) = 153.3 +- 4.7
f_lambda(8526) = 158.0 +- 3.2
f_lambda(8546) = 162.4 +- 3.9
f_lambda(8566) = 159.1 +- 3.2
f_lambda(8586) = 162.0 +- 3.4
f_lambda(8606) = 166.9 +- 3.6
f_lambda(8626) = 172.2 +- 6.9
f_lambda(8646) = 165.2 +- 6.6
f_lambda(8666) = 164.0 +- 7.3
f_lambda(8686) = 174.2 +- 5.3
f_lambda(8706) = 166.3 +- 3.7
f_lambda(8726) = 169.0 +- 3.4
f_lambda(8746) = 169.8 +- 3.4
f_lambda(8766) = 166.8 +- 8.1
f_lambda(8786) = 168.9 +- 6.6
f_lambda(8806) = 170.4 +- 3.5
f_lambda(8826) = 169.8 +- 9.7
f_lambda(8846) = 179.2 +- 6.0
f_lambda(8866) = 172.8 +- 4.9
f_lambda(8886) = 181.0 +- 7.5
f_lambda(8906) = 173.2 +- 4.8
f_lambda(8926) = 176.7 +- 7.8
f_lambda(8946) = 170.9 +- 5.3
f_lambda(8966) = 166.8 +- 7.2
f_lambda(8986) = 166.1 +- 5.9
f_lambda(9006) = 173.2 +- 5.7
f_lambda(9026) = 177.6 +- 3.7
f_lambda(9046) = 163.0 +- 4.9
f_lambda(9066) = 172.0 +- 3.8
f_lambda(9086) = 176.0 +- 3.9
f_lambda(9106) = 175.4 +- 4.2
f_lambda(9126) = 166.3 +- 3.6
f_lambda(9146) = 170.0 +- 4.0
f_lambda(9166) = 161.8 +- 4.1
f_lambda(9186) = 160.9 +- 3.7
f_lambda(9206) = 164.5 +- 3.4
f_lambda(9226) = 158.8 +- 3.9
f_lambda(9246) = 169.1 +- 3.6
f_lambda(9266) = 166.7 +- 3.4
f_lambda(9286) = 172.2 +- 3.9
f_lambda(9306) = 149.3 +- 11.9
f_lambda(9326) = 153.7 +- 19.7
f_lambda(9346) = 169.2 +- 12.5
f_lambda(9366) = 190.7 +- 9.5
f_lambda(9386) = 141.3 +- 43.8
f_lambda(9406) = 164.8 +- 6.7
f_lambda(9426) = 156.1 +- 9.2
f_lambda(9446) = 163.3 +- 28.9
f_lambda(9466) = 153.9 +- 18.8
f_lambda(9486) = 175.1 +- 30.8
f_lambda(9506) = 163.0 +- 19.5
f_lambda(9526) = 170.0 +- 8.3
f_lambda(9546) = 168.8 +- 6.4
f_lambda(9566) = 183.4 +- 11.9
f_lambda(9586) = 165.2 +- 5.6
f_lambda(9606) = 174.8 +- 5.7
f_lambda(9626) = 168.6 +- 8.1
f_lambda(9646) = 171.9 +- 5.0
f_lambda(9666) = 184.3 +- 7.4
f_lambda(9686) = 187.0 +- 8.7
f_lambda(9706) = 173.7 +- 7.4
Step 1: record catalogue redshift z 0.19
